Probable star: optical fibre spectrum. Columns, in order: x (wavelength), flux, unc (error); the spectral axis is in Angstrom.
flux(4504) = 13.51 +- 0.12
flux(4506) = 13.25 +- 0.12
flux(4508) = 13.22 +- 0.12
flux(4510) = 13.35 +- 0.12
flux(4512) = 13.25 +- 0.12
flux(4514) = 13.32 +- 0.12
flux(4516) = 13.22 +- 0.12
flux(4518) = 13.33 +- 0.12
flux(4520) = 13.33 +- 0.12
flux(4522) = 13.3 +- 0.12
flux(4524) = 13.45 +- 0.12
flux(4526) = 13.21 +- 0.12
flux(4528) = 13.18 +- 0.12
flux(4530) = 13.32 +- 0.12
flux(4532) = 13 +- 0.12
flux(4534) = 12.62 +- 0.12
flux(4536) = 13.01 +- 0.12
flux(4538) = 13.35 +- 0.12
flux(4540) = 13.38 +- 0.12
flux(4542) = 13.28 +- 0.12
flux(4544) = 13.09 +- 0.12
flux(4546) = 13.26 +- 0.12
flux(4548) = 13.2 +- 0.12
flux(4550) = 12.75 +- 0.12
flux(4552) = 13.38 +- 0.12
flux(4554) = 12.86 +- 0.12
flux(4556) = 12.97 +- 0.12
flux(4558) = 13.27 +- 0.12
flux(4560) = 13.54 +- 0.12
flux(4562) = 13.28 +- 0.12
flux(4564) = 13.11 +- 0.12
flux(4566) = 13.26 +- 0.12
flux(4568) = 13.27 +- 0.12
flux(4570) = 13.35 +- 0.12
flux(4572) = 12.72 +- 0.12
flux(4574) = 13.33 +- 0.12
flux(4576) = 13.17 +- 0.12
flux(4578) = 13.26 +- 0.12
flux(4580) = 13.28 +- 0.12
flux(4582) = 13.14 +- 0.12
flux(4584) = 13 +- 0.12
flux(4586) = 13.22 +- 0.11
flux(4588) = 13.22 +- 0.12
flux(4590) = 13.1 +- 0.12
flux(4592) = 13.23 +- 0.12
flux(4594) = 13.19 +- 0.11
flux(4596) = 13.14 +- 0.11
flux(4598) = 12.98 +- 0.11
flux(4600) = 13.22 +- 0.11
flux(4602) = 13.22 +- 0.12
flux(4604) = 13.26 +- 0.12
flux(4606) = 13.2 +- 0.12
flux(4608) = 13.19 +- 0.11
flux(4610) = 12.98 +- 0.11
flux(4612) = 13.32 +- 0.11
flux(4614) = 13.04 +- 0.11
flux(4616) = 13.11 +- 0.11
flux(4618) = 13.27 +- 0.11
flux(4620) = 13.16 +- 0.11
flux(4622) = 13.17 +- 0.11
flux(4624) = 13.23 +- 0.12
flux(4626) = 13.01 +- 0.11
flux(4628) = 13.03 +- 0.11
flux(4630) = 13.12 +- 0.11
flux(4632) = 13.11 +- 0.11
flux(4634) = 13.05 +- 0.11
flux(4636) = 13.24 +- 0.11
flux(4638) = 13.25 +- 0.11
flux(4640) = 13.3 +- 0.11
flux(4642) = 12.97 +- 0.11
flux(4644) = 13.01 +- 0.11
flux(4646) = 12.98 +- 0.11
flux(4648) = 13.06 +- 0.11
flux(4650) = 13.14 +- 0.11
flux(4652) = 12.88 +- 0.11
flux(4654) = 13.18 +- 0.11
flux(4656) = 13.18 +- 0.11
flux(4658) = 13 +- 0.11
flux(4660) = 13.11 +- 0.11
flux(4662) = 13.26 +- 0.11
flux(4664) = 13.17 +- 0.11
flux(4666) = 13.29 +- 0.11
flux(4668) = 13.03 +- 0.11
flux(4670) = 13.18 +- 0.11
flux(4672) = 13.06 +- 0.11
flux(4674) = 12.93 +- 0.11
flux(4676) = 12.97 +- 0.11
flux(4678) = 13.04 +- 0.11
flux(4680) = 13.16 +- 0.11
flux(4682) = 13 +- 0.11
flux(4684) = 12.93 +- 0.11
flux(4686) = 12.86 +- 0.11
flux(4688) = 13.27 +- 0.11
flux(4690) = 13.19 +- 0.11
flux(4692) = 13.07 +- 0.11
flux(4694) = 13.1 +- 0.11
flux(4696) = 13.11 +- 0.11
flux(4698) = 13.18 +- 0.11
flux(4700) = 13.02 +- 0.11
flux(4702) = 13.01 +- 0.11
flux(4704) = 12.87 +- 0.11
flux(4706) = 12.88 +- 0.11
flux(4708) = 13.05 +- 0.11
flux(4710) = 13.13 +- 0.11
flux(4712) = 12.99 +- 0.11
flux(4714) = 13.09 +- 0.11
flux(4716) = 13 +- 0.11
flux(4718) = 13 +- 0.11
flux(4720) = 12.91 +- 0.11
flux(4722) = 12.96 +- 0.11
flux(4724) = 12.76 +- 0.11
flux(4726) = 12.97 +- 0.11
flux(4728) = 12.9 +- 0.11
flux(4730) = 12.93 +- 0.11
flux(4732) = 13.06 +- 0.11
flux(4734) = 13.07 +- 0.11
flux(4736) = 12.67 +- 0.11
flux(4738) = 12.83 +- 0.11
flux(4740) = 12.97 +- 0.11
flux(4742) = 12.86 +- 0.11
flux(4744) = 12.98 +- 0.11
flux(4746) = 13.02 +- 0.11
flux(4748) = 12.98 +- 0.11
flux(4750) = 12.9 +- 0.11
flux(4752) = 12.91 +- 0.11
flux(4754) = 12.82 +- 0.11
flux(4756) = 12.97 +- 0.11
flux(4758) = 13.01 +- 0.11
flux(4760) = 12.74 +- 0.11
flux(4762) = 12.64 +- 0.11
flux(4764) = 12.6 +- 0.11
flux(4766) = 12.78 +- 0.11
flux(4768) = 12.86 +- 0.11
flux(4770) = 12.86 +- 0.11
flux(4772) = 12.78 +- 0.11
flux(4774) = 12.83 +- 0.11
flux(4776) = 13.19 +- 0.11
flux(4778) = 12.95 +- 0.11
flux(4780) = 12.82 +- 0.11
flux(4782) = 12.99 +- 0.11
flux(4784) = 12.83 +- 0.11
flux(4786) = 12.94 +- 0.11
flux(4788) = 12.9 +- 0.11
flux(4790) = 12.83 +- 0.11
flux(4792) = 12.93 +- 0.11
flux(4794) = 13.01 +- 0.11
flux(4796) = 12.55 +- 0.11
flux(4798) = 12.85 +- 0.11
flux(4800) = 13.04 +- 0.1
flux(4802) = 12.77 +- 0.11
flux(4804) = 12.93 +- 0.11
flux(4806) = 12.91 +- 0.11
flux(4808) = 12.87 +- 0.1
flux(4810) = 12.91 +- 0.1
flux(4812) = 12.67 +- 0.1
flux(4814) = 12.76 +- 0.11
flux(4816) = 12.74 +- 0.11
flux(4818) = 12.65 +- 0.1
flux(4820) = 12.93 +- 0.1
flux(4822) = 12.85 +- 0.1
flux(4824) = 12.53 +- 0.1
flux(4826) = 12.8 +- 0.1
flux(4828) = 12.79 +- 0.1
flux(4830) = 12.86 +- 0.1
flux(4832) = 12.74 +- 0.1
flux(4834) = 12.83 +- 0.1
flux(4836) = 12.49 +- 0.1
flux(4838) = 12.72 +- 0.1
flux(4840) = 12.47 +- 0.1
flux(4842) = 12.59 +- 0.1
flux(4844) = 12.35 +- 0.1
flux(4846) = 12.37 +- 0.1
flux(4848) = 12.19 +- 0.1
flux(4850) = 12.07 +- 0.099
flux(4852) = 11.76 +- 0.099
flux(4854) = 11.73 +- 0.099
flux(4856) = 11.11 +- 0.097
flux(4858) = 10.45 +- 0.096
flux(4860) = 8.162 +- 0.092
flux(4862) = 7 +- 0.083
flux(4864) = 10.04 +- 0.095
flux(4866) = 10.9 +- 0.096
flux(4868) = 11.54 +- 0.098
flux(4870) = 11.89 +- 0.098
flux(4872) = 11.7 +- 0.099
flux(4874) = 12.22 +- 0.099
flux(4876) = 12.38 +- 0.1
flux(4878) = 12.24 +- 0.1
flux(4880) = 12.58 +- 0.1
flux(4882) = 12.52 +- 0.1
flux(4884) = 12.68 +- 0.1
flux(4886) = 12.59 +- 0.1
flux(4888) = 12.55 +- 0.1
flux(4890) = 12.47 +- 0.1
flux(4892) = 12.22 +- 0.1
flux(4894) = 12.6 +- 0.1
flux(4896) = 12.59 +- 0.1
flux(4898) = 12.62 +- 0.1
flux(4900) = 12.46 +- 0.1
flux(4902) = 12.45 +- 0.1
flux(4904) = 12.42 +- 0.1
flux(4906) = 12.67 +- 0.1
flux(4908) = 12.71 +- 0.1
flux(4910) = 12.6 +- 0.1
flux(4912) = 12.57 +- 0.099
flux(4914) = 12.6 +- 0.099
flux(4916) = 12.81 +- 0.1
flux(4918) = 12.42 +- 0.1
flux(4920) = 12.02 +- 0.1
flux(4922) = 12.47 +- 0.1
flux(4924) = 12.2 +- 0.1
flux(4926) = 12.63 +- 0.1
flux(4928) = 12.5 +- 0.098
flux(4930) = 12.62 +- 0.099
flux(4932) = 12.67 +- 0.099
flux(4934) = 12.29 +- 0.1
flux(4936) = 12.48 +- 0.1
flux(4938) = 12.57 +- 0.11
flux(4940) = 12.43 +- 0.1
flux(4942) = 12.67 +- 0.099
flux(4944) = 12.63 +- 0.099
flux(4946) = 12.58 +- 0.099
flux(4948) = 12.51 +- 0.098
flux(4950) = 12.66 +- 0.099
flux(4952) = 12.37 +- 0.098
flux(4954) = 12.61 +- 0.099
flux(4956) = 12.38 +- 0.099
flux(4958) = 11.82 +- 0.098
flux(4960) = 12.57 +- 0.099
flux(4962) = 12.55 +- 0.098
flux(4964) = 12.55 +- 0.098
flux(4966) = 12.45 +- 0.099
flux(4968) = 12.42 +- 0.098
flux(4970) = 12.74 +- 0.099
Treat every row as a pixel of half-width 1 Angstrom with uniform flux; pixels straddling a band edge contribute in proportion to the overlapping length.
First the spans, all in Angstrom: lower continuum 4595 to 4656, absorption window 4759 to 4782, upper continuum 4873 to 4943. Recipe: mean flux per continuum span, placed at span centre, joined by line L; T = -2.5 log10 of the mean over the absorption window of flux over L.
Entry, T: 0.00 mag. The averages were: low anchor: 13.1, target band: 12.8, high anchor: 12.5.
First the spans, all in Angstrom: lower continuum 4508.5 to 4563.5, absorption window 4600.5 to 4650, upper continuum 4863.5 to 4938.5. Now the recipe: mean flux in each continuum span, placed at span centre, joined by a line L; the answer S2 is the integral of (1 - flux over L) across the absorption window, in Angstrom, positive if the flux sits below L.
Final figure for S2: -0.6 Angstrom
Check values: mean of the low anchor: 13.2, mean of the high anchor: 12.3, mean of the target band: 13.1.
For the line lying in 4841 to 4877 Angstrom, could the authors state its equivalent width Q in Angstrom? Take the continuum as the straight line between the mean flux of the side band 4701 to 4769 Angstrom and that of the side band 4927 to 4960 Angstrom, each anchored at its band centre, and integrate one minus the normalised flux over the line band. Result 4.0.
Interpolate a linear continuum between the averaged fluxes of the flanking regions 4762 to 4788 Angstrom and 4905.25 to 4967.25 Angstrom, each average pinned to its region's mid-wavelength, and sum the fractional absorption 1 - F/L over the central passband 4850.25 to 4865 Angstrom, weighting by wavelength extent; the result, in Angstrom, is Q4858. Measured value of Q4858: 3.0 Angstrom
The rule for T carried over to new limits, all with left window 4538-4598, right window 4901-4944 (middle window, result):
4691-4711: -0.009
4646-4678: -0.007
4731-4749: -0.007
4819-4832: -0.008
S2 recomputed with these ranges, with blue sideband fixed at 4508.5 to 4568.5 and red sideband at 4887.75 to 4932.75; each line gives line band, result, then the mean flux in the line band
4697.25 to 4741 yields -0.32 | 13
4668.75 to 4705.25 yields -0.35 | 13.1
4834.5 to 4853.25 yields 0.44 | 12.3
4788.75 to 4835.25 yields -0.43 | 12.8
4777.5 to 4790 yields -0.15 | 12.9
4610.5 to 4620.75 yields -0.09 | 13.2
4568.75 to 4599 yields -0.08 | 13.2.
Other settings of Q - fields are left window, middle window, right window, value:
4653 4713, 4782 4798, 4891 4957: 0.0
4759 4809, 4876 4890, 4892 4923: 0.1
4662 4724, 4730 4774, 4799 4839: 0.2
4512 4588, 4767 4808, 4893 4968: -0.4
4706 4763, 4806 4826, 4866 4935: -0.2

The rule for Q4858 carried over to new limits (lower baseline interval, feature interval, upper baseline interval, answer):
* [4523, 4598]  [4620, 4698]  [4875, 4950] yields -0.66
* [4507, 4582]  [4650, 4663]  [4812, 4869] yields -0.41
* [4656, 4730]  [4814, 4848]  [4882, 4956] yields 0.18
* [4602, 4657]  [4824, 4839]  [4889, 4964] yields -0.04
